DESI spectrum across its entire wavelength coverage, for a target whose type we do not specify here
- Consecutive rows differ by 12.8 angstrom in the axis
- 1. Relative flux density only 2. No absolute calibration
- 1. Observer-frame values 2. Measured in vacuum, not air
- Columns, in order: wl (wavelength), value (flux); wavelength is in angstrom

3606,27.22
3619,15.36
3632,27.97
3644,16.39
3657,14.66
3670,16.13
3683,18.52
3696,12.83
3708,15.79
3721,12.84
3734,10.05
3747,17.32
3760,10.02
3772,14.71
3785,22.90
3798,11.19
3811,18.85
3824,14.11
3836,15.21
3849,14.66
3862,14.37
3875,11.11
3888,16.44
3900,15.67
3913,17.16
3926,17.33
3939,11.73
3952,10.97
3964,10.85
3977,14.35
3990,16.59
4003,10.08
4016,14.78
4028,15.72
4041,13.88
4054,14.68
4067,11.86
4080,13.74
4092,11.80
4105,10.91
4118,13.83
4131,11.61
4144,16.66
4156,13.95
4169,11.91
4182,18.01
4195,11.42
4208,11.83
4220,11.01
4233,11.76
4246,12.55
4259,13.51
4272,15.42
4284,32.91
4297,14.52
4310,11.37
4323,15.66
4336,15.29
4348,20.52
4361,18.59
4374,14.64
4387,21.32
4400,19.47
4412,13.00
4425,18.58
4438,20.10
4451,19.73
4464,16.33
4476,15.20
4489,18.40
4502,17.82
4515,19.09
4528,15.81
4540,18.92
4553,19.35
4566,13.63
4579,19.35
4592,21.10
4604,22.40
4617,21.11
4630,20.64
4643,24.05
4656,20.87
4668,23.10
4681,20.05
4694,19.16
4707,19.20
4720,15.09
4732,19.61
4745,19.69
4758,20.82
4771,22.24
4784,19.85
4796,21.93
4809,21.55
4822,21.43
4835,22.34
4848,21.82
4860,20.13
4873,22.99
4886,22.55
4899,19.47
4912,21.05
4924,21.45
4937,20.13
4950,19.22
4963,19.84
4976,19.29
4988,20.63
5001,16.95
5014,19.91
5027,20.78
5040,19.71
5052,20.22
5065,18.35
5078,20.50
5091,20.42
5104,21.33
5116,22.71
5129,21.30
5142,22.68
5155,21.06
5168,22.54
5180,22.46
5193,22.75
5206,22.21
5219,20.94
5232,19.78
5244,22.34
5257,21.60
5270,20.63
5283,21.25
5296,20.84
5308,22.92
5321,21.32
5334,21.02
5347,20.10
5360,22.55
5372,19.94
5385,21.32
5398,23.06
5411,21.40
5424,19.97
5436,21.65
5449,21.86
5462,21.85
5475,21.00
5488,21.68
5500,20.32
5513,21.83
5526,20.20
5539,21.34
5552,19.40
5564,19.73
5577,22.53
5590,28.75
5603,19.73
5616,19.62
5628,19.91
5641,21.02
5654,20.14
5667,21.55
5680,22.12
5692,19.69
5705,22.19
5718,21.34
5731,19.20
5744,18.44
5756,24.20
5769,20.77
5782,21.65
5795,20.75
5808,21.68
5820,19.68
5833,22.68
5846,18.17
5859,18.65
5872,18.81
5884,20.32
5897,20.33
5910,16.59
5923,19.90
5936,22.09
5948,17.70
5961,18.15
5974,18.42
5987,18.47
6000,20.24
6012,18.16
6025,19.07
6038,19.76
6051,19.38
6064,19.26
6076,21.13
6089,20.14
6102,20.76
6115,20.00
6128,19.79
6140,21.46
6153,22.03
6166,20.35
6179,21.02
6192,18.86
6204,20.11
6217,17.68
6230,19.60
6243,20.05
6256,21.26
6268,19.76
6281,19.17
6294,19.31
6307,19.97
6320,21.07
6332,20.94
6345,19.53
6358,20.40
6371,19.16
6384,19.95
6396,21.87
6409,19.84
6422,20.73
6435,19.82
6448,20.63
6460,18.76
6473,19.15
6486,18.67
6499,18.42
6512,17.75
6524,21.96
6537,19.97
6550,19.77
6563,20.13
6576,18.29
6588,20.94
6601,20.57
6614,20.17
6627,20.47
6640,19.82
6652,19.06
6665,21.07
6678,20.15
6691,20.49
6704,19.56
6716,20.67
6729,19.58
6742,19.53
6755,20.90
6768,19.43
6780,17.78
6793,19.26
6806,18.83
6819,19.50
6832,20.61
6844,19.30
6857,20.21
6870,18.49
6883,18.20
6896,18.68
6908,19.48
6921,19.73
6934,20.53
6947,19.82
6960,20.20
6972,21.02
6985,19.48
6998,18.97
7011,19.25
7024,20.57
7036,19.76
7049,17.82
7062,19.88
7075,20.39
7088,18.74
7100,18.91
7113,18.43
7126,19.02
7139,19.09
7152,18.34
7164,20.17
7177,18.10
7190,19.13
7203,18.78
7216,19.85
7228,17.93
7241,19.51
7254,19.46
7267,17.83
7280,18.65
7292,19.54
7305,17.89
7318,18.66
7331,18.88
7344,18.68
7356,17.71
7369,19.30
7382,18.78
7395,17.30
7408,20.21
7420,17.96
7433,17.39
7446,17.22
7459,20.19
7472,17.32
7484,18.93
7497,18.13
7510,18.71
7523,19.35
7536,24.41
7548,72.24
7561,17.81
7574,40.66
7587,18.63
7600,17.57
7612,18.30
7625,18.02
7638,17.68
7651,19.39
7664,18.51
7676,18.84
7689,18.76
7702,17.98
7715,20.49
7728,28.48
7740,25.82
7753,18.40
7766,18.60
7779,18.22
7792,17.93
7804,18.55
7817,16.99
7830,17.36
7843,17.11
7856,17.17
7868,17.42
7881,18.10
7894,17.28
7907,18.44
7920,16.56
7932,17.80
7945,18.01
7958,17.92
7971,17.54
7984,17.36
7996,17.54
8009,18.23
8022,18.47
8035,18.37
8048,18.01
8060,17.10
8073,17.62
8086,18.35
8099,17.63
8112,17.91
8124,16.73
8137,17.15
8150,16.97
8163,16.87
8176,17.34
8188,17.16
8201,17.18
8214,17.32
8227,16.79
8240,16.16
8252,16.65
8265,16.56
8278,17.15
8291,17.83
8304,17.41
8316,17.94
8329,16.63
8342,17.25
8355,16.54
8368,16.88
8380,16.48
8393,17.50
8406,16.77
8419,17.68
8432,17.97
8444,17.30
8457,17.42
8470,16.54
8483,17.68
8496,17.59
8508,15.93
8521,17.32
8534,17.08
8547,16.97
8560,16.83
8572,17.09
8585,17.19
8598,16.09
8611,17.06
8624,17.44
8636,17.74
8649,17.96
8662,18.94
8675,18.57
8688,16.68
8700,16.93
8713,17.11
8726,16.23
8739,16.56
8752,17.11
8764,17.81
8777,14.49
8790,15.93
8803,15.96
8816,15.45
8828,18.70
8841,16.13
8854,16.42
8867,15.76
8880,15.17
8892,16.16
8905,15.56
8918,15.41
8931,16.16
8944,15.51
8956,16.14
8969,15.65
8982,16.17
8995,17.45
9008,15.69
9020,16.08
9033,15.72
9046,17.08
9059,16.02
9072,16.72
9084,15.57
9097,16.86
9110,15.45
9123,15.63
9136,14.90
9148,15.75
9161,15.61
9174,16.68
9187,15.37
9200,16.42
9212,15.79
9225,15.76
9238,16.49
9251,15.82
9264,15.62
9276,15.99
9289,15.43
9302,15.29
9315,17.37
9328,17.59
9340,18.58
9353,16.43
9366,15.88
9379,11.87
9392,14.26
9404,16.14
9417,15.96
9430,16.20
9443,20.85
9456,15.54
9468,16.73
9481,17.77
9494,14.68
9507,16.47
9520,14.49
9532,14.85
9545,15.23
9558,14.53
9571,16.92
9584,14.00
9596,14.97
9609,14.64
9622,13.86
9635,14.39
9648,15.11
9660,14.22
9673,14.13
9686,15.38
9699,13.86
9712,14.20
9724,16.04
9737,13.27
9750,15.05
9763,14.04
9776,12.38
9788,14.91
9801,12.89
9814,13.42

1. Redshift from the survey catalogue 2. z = 0.15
